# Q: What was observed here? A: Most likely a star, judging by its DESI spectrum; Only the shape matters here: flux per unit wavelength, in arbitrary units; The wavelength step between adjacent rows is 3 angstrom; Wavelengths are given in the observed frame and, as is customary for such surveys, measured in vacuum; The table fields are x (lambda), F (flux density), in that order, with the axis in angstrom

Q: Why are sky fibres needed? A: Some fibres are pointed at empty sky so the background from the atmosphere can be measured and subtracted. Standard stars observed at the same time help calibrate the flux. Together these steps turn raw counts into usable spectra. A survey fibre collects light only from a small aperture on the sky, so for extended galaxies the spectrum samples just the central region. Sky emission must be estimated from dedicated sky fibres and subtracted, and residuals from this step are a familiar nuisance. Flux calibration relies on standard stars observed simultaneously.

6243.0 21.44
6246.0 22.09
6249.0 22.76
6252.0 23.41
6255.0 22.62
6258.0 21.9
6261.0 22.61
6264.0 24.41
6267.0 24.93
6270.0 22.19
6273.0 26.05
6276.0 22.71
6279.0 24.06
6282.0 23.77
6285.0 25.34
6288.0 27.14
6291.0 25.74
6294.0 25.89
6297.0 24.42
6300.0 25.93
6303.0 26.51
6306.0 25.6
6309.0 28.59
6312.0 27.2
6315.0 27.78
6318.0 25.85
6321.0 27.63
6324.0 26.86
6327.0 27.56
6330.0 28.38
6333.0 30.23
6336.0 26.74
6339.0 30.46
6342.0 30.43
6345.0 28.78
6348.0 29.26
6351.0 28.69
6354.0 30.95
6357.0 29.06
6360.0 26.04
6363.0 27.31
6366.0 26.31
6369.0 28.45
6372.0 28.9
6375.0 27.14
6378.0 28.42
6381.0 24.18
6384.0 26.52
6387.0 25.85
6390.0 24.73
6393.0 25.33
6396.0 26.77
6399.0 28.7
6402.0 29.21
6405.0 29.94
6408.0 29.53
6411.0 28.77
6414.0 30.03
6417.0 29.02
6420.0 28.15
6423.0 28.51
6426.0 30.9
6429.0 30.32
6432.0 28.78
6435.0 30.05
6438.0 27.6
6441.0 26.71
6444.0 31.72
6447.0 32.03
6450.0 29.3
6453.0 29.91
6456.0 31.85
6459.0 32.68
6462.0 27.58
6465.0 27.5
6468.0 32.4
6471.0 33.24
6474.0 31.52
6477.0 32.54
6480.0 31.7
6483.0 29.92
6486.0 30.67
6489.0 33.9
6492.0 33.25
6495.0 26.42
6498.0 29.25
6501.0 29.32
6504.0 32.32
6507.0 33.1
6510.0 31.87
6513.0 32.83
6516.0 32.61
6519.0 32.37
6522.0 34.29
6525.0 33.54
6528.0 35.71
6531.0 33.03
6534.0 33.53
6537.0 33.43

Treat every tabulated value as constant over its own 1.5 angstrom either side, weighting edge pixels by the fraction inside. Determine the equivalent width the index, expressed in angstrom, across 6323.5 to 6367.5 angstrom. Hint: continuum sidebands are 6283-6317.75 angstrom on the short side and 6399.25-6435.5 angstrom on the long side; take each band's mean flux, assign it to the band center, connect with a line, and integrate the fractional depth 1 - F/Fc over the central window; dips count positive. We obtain -1.62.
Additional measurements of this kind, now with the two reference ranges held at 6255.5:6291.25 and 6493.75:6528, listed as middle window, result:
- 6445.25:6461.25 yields -0.5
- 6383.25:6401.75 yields 1.0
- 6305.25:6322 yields -1.1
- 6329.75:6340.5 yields -1.2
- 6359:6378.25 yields -0.2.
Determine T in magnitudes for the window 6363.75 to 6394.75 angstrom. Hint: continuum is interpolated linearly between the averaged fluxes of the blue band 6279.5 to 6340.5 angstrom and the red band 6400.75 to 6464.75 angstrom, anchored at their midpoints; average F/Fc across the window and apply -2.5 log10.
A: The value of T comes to 0.07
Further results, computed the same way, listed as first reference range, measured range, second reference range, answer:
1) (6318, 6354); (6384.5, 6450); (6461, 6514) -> 0.05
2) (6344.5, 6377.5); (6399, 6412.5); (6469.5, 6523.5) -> 0.00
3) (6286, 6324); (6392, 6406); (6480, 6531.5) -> 0.04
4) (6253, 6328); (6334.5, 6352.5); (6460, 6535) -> -0.08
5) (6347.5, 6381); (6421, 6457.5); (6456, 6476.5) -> 0.01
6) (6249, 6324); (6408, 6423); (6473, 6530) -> 0.01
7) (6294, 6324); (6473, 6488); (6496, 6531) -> 0.00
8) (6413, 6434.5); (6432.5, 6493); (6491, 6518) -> -0.02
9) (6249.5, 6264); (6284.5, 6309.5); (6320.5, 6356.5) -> -0.01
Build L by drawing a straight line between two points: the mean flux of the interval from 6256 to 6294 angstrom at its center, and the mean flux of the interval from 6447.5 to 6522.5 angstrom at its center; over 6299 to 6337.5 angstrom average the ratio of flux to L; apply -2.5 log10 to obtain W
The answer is -0.07 mag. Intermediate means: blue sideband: 24.3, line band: 27.3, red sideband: 31.3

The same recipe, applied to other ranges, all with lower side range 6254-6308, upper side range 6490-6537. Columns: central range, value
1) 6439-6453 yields 0.01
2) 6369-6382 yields 0.01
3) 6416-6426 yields 0.01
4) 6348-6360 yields -0.08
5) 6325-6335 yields -0.09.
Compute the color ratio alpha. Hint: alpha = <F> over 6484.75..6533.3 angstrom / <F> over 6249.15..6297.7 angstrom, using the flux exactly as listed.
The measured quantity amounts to 1.3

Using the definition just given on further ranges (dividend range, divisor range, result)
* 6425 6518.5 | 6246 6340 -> 1.20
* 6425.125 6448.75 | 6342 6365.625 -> 1.04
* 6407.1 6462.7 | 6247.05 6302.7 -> 1.22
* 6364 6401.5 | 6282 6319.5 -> 1.02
